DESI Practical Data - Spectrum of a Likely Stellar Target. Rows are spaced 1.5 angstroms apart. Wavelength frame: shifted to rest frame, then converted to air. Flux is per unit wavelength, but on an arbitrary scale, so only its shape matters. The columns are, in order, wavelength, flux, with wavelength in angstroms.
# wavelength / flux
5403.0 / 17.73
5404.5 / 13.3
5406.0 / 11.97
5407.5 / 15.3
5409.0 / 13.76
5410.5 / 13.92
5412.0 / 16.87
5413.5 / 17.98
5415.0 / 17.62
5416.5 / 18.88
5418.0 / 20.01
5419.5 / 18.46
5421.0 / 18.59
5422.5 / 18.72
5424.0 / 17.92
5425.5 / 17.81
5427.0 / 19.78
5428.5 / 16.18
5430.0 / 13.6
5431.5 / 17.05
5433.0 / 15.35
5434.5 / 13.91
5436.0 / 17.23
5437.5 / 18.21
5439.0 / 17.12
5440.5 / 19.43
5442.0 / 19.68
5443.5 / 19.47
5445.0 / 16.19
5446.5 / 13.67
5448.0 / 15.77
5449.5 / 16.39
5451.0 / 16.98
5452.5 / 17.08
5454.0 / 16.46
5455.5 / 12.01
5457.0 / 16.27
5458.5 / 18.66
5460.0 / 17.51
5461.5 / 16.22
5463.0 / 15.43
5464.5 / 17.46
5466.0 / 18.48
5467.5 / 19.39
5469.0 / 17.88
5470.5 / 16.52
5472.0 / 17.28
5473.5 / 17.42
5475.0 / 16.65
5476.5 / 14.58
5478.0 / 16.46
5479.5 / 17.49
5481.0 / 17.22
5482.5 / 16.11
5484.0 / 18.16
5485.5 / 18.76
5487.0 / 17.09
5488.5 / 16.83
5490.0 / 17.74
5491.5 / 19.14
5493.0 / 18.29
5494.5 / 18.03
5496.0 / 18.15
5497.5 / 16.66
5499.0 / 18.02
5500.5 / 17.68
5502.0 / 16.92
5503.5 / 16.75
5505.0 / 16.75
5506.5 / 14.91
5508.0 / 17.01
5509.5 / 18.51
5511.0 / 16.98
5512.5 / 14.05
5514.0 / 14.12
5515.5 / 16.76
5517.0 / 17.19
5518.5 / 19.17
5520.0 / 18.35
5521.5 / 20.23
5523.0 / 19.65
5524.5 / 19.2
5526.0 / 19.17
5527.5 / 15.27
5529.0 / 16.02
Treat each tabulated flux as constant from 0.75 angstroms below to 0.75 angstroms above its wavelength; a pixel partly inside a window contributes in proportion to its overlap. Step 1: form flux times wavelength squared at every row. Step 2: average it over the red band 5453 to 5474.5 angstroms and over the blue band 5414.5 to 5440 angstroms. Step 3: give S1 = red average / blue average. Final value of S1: 1.0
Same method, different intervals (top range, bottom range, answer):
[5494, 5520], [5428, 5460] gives 1.05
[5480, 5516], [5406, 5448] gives 1.03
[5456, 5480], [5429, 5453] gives 1.03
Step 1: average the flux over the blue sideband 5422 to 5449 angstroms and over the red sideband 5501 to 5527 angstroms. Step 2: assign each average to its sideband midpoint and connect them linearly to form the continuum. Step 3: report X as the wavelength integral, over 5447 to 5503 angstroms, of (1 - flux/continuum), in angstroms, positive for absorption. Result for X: 0.4 angstroms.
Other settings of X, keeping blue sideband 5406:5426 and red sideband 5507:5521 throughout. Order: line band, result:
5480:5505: -0.9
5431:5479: 0.7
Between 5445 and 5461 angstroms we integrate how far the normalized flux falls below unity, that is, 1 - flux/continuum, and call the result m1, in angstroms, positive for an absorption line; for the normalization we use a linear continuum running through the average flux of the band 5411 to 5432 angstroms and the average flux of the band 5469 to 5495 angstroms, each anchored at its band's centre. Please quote 1.3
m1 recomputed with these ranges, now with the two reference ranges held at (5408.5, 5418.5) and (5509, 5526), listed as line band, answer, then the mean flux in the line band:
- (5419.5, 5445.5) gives -0.5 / 17.5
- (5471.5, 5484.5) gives 0.5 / 16.8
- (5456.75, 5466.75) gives 0.1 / 17.2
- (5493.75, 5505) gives 0.1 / 17.4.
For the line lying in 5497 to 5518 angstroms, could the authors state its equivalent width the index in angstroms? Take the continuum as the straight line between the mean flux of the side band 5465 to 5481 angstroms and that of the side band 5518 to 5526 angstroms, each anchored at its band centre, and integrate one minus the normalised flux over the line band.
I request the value 2.3 angstroms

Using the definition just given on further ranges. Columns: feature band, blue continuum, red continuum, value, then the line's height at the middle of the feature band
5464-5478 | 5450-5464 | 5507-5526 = -0.5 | 16.6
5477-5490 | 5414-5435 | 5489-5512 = 0.1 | 17.4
